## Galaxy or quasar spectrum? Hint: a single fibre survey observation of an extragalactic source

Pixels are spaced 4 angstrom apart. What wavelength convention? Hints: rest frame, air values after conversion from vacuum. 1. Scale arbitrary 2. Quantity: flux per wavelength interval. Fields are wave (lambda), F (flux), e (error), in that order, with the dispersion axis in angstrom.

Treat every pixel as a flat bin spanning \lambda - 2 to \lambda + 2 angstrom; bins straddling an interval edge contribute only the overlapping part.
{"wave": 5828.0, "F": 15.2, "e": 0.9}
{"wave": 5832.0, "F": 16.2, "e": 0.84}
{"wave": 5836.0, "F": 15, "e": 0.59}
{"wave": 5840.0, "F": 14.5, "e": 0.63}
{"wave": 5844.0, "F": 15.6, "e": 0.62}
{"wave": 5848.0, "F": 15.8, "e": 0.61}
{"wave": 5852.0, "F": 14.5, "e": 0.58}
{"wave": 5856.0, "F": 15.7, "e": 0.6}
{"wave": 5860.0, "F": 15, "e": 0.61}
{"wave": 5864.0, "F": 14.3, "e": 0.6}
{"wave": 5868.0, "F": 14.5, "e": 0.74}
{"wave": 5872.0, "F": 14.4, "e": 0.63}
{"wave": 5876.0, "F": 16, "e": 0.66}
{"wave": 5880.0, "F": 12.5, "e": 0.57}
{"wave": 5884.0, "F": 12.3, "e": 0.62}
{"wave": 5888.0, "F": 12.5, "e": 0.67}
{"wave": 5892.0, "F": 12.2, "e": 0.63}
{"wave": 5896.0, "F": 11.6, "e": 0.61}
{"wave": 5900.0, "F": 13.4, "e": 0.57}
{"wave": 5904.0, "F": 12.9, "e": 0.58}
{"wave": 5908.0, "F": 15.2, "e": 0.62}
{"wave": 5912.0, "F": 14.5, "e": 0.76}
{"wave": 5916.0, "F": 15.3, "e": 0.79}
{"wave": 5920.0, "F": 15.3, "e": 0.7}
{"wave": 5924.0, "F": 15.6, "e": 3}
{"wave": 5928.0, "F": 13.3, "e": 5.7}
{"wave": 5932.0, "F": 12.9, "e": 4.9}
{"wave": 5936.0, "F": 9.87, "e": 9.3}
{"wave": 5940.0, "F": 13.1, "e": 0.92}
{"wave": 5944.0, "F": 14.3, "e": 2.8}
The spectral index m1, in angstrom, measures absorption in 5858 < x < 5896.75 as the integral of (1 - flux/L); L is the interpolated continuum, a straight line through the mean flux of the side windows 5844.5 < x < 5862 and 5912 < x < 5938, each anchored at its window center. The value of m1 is 3.1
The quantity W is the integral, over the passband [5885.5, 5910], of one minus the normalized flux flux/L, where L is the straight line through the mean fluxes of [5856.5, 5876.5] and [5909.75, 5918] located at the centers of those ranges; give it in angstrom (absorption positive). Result 3.2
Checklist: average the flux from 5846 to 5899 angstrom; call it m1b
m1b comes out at 13.9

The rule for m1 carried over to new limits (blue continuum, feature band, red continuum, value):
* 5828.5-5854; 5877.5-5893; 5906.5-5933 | 2.50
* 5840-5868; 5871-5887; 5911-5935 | 1.19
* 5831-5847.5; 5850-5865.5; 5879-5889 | -0.86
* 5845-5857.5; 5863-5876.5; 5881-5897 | -0.90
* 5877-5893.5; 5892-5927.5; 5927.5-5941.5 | -4.88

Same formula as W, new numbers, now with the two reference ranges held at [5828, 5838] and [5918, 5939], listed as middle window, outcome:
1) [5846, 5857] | -0.14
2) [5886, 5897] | 1.60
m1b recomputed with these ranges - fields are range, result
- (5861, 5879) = 14.7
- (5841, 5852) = 15.4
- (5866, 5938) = 13.6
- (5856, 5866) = 14.9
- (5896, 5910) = 13.5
